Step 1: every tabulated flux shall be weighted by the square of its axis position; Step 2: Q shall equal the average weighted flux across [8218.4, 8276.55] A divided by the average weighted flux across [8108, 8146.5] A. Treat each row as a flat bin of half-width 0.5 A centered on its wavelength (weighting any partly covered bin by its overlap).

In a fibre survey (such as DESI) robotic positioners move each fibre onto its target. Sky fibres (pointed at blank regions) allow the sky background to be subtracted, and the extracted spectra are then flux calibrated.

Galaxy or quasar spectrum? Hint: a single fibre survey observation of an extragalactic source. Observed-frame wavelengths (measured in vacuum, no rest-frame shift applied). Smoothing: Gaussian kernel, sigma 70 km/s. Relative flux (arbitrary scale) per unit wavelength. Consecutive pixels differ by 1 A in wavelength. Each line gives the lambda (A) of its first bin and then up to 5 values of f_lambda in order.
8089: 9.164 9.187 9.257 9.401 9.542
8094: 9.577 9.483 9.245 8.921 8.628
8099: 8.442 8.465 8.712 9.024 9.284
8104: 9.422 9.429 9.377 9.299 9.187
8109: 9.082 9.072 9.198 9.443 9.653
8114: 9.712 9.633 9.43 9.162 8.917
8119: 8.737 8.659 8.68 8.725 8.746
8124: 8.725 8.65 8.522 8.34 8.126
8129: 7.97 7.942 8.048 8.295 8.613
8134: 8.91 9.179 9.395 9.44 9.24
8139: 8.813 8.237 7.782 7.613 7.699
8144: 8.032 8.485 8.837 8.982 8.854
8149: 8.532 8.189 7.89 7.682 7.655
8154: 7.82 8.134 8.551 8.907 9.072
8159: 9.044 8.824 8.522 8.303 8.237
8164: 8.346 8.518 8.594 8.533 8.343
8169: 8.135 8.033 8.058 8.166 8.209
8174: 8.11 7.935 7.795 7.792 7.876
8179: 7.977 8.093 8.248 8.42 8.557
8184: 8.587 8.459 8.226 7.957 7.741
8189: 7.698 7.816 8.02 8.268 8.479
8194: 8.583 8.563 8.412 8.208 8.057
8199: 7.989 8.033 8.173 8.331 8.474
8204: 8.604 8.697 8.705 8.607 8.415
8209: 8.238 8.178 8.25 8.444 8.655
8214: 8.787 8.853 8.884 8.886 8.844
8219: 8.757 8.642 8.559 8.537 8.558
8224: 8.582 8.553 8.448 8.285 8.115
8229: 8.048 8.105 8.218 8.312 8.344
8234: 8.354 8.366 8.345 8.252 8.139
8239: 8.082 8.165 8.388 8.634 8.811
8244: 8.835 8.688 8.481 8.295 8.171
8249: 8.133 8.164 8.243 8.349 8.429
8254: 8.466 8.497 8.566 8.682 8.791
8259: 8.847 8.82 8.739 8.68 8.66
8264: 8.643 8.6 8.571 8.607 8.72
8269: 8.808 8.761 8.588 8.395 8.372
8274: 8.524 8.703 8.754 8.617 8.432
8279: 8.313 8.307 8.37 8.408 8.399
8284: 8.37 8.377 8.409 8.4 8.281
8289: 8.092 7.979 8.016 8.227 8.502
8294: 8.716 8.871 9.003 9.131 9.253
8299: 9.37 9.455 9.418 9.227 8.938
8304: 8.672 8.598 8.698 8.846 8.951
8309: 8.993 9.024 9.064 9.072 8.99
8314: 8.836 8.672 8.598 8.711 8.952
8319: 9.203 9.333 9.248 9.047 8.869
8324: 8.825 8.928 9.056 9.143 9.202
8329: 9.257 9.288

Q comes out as 1.00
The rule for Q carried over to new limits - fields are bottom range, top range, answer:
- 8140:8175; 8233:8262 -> 1.04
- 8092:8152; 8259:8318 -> 1.03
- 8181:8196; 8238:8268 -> 1.05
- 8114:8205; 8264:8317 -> 1.07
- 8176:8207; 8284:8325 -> 1.10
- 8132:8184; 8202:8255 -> 1.03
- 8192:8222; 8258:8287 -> 1.02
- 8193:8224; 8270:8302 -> 1.03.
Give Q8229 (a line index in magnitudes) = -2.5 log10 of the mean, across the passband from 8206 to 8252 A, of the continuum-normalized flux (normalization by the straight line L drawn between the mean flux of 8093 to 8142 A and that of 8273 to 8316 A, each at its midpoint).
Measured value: 0.04 mag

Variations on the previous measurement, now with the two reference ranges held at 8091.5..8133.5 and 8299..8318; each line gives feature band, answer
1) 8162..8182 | 0.10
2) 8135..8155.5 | 0.07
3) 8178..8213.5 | 0.08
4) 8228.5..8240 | 0.09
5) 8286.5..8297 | 0.06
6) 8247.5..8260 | 0.06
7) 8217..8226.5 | 0.04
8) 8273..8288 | 0.06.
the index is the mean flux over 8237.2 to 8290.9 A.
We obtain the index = 8.48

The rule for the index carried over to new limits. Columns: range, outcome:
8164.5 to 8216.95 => 8.29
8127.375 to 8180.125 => 8.35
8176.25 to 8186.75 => 8.21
